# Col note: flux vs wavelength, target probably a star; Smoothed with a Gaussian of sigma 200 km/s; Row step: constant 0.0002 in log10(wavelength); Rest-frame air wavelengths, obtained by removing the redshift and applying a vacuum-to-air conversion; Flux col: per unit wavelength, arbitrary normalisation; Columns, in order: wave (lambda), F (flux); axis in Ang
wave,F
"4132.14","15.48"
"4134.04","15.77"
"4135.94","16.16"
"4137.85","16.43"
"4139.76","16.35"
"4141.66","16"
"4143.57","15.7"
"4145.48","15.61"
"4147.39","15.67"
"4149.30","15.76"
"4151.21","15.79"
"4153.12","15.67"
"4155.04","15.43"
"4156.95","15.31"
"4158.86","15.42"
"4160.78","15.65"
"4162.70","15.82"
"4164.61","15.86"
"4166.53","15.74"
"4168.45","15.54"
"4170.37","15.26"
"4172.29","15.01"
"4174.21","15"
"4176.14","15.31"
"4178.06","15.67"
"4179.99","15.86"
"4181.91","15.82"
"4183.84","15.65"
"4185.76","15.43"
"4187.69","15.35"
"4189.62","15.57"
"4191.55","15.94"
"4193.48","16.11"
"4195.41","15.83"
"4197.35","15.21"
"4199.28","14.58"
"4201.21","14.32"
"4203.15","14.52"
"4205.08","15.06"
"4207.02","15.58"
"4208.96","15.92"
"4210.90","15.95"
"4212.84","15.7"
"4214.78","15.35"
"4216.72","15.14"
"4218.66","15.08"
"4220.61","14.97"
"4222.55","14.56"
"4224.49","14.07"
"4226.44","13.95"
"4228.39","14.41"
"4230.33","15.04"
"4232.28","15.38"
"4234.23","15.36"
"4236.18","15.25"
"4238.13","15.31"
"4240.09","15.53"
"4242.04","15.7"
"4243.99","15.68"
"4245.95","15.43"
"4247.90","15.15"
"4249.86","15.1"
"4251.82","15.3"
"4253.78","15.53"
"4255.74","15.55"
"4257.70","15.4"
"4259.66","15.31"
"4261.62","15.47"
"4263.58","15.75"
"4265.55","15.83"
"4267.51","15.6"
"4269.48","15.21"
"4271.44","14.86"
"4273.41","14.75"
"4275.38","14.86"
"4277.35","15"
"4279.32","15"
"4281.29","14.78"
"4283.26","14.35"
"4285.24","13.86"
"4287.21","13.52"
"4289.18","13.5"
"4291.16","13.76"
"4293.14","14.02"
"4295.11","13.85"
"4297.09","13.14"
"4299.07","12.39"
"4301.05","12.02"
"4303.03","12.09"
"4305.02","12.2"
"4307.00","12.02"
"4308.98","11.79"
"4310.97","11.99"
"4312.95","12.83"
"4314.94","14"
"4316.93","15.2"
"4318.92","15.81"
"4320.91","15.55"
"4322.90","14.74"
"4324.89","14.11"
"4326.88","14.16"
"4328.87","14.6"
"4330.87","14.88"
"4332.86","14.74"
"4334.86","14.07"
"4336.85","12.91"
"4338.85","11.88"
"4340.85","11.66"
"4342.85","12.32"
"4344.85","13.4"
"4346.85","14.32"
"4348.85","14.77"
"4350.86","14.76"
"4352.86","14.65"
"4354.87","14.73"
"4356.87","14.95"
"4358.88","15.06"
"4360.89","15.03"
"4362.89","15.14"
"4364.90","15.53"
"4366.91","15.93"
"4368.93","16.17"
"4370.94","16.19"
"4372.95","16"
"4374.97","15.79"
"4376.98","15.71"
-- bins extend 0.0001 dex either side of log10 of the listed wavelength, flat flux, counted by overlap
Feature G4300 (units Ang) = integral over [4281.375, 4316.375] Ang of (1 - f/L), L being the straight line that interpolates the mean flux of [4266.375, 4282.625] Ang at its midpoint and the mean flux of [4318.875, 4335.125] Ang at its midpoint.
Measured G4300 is 4.2 Ang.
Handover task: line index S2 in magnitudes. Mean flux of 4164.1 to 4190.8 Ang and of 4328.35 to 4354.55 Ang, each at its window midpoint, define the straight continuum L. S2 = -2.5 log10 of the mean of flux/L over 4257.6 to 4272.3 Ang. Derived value -0.06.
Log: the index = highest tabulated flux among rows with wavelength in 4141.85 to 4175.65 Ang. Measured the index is 15.86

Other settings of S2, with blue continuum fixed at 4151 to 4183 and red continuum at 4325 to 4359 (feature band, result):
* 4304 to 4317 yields 0.13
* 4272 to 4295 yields 0.01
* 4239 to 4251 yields -0.04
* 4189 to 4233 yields 0.00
